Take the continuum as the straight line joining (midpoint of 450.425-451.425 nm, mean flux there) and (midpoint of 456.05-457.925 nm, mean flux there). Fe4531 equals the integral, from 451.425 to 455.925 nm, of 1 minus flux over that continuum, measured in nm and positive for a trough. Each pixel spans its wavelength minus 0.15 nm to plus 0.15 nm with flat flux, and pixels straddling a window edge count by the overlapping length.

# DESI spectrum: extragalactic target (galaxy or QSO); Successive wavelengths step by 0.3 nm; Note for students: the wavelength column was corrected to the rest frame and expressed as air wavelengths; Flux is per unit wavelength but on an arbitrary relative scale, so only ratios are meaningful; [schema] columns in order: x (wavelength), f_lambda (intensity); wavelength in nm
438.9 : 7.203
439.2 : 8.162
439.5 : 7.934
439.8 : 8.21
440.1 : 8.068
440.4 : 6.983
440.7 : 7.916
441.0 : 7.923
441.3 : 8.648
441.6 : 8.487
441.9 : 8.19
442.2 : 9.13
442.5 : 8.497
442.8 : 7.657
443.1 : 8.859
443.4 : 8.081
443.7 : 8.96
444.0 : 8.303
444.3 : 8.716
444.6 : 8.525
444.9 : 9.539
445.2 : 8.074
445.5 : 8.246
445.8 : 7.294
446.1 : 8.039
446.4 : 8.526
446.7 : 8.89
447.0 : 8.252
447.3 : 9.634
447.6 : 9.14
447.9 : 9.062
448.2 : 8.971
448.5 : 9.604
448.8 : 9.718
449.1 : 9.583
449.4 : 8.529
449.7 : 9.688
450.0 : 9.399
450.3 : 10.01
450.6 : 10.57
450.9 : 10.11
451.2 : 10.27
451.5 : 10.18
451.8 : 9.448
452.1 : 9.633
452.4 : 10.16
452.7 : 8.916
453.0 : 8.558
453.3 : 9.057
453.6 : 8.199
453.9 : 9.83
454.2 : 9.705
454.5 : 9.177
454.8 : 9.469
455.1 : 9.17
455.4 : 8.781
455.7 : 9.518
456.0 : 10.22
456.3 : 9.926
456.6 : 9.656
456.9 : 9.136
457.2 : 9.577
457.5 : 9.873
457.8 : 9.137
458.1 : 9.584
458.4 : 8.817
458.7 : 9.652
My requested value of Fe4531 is 0.30 nm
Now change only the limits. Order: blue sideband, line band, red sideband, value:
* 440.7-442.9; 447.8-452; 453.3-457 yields -0.32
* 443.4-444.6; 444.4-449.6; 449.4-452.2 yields 0.19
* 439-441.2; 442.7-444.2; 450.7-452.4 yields 0.02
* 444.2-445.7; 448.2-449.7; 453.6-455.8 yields -0.08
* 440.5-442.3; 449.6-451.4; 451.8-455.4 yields -0.20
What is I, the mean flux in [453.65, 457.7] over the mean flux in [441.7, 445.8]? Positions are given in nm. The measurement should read 1.12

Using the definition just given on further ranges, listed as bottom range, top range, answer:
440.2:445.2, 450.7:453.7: 1.13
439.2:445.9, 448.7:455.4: 1.15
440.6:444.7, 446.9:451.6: 1.13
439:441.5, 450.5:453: 1.23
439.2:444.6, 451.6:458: 1.14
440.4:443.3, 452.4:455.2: 1.11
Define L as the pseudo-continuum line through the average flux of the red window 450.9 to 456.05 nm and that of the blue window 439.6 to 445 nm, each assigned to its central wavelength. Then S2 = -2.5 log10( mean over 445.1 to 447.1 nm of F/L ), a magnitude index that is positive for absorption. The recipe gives 0.069 mag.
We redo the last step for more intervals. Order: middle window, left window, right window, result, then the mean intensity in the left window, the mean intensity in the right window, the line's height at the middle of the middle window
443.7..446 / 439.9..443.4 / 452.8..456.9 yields 0.008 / 8.21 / 9.32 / 8.48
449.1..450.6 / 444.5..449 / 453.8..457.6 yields -0.058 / 8.78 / 9.53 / 9.04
